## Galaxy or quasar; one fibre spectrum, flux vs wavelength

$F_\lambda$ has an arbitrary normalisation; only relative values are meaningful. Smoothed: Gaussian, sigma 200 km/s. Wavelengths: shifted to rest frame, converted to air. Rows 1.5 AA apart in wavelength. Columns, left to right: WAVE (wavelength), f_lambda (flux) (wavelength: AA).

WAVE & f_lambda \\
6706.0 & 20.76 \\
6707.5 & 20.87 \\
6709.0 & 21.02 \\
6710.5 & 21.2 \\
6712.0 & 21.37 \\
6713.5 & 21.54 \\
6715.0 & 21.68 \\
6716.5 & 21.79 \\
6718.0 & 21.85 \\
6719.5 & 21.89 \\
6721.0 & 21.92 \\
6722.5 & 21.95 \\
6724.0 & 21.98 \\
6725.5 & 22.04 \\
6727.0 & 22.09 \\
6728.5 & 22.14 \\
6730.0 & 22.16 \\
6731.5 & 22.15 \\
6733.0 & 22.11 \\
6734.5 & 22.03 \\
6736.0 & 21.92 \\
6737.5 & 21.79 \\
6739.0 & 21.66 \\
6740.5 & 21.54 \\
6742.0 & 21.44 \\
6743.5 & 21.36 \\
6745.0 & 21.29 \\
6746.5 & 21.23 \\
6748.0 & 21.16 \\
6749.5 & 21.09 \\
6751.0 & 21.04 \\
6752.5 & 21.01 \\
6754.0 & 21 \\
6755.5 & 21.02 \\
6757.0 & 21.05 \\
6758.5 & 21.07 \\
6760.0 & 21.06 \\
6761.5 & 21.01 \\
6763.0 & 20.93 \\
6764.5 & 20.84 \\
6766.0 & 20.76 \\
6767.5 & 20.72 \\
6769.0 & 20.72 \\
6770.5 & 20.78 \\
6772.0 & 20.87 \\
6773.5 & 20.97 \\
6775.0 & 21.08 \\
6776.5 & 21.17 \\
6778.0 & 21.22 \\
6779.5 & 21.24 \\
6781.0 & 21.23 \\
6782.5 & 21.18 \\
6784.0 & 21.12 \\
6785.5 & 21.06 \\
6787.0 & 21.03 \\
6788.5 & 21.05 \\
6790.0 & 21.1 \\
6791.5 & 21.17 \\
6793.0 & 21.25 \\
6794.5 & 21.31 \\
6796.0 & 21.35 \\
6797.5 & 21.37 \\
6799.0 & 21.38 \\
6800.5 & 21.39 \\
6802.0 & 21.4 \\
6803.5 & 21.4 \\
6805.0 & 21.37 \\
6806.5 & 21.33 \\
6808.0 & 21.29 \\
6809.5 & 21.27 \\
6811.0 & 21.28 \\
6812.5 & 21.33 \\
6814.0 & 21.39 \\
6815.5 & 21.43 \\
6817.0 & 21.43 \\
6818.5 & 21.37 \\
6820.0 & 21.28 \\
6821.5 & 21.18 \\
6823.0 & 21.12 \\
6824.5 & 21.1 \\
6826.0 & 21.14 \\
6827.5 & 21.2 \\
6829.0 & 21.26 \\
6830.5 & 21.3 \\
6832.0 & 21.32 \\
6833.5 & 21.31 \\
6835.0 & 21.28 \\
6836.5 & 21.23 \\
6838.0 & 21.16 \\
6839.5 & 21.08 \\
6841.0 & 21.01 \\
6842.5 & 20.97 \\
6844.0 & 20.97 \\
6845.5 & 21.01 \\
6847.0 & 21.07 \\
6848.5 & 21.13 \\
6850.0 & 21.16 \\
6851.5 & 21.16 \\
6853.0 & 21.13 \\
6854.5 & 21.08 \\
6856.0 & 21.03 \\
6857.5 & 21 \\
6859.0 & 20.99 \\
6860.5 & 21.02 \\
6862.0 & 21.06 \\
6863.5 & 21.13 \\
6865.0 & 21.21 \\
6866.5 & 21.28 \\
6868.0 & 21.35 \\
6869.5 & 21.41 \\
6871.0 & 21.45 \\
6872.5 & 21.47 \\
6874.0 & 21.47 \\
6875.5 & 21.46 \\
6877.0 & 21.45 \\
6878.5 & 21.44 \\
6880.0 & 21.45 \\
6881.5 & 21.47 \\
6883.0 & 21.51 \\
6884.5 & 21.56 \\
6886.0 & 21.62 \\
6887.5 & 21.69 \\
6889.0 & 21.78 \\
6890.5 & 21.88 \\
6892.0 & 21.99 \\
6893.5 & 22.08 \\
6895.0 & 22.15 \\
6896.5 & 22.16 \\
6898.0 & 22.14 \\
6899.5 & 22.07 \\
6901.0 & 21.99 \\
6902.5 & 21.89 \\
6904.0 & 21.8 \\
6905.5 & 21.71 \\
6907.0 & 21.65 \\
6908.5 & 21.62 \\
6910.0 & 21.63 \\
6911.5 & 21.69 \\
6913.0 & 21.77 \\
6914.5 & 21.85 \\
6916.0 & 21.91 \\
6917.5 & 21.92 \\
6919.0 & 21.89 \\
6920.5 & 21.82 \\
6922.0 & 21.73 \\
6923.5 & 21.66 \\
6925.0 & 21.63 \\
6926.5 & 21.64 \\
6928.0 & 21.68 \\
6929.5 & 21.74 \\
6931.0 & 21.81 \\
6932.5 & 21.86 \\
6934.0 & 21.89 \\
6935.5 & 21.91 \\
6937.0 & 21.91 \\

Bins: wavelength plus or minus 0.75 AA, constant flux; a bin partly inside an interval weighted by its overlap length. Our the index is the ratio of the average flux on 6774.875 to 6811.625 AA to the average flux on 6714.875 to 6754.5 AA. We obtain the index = 0.98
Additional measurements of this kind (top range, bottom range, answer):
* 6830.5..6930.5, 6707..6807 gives 1.01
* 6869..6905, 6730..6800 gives 1.02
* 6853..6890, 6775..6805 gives 1.01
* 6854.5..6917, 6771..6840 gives 1.02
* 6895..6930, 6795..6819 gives 1.02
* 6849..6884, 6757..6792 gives 1.01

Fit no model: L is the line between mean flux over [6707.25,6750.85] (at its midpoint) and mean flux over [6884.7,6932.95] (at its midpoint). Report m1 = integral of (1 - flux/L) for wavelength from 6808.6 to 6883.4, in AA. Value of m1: 1.8 AA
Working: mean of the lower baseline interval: 21.7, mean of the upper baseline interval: 21.8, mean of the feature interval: 21.2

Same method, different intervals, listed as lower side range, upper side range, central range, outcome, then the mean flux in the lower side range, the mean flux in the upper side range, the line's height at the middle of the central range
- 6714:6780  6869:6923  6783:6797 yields 0.22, 21.4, 21.7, 21.5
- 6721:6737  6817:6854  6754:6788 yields 1.09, 22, 21.2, 21.7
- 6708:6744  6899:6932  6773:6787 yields 0.41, 21.8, 21.8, 21.8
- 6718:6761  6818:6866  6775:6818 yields 0.14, 21.6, 21.1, 21.3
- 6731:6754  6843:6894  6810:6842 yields 0.23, 21.5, 21.3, 21.4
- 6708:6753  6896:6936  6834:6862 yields 0.86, 21.6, 21.8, 21.8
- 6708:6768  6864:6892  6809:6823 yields 0.11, 21.5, 21.5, 21.5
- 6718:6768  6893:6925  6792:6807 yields 0.18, 21.5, 21.9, 21.6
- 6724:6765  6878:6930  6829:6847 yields 0.42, 21.5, 21.8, 21.6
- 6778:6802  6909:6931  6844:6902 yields 0.29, 21.2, 21.8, 21.6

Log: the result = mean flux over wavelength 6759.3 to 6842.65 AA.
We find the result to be 21.2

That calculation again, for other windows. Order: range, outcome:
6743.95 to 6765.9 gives 21.1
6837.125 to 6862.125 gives 21.1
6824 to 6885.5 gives 21.2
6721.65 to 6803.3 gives 21.3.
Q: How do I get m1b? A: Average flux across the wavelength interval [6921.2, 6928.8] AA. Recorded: 21.7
